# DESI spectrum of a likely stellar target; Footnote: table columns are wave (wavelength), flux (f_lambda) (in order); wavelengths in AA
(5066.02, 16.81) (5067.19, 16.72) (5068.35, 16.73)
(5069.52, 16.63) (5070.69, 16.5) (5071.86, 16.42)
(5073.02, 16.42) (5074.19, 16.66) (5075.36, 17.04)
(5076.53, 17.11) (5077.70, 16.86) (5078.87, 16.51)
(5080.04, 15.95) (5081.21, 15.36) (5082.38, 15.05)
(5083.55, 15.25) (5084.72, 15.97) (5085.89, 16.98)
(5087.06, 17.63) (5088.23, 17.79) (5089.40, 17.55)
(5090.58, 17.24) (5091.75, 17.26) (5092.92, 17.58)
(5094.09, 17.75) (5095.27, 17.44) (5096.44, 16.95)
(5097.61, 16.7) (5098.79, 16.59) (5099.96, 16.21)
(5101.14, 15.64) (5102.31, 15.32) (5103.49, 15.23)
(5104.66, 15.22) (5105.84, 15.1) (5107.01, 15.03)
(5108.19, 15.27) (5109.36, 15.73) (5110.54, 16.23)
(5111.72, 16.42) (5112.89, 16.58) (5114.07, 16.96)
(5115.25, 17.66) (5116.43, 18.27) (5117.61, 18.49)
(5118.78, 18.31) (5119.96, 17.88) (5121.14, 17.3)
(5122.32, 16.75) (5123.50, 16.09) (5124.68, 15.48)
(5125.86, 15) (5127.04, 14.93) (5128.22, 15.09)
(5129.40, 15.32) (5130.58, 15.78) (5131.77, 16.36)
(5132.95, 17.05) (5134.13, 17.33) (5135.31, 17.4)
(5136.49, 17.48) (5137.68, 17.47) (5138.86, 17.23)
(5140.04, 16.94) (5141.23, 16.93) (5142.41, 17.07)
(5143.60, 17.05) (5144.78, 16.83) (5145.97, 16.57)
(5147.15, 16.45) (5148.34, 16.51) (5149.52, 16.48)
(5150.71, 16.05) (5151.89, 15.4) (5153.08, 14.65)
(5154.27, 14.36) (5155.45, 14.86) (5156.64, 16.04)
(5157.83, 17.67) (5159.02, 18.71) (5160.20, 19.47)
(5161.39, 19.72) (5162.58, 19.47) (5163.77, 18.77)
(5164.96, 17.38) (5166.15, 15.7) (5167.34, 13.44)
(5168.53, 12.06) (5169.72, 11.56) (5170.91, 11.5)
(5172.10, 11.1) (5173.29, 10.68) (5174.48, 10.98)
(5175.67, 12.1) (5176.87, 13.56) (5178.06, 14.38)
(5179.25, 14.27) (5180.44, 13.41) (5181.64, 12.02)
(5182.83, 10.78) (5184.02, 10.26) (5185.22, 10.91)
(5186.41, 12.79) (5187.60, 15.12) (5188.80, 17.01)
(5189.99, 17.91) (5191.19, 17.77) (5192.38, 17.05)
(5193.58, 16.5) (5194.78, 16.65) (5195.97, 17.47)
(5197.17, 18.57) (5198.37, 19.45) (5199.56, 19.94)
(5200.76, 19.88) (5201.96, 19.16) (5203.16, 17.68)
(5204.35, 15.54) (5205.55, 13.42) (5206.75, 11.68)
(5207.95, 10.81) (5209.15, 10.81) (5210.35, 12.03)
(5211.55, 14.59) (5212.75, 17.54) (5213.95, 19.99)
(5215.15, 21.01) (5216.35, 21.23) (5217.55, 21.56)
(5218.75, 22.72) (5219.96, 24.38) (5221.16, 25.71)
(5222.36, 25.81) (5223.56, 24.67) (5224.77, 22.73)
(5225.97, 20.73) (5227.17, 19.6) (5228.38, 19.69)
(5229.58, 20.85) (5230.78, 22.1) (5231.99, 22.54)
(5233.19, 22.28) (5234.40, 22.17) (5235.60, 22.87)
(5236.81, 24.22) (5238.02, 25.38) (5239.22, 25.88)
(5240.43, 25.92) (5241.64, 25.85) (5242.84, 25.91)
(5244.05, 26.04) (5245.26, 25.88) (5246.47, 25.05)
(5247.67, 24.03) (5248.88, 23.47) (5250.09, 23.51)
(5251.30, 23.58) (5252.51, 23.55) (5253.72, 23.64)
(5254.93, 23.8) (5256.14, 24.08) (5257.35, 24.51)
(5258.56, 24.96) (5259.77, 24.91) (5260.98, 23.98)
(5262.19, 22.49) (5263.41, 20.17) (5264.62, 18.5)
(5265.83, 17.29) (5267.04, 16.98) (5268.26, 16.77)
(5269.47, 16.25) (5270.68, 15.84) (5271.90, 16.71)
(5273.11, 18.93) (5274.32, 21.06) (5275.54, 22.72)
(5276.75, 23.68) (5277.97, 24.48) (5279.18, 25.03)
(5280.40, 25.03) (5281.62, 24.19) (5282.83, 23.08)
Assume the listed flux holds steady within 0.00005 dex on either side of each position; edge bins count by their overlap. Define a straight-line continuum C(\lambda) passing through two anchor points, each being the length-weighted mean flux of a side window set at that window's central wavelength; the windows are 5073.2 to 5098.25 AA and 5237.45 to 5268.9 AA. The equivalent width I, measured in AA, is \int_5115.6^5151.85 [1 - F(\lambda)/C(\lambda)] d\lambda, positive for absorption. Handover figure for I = 3.7 AA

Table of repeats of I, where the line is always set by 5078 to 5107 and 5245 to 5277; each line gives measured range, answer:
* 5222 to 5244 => -2.69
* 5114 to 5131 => 0.70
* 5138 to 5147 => 0.51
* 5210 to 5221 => 0.21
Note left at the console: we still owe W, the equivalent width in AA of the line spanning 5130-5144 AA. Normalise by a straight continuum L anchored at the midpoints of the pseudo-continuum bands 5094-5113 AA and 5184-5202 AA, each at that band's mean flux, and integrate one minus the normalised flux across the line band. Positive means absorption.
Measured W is -0.6 AA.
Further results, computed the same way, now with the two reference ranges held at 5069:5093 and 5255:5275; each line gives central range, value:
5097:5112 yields 1.20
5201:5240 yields -1.23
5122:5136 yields 1.24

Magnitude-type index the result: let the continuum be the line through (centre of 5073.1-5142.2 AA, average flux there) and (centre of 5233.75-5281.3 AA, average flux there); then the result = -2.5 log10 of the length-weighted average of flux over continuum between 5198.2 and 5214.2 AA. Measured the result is 0.29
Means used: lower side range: 16.6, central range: 15.7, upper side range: 22.7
